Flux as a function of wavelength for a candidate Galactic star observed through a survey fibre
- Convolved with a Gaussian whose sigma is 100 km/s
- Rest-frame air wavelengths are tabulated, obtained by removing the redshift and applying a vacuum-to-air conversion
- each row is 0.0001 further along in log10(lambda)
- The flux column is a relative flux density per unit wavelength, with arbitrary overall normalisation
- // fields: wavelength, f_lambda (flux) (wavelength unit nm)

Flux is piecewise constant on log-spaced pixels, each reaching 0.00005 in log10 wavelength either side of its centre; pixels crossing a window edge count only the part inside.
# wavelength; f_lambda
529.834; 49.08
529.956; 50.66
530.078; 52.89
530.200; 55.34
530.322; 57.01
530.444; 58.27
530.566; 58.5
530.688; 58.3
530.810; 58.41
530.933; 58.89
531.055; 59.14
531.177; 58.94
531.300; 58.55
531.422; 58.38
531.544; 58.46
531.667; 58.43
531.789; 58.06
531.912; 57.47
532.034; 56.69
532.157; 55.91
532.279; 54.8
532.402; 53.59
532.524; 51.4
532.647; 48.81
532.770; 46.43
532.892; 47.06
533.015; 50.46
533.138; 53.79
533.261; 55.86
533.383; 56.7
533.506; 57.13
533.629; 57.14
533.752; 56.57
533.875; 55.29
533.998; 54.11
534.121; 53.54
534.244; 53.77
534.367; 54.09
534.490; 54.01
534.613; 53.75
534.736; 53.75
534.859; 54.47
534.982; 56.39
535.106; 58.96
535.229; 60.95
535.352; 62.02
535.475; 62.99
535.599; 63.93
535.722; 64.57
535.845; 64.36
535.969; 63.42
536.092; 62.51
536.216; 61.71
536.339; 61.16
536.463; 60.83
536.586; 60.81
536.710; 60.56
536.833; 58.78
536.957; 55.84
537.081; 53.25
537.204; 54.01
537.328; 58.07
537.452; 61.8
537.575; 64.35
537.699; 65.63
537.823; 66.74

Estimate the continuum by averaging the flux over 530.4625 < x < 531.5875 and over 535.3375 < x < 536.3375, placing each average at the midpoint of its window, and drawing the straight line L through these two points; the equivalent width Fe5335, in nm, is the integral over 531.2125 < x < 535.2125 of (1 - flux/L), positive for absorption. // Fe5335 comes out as 0.38 nm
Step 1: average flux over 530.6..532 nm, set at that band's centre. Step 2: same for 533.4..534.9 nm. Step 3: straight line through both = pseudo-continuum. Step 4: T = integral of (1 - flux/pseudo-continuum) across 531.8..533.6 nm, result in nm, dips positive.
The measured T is 0.10 nm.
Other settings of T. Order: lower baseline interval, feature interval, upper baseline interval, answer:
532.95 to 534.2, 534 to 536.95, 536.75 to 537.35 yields -0.183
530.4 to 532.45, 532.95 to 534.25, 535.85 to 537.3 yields 0.078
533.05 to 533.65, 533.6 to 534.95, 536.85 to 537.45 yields 0.032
